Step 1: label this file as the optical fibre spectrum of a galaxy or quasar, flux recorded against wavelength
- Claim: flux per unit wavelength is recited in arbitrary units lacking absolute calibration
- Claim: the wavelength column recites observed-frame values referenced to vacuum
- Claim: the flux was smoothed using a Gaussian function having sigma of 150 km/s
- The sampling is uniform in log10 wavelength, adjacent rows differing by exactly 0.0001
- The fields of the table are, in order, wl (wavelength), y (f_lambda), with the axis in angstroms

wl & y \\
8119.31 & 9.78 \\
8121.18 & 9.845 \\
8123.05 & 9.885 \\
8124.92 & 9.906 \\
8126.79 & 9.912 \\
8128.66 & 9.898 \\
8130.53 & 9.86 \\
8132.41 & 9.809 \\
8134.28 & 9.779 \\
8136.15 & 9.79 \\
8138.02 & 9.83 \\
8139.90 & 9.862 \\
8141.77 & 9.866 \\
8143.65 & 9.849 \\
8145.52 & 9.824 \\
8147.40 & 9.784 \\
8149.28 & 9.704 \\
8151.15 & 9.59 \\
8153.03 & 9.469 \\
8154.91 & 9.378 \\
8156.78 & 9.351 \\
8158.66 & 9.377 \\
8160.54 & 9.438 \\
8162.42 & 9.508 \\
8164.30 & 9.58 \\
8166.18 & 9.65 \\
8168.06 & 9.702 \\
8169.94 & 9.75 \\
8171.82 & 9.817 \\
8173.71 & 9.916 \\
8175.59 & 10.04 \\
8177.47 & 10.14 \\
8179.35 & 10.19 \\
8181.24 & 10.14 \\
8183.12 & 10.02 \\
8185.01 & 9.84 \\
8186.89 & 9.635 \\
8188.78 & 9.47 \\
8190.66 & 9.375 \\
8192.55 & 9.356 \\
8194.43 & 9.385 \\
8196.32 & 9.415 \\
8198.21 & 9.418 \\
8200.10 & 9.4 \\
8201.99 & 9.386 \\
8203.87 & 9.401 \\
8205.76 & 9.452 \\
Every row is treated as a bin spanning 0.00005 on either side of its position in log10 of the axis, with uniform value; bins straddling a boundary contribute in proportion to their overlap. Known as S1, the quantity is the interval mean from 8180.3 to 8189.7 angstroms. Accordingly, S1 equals 9.82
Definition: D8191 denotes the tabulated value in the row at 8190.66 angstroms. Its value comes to 9.375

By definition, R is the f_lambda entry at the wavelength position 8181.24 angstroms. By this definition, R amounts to 10.14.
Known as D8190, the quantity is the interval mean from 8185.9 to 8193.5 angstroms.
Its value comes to 9.47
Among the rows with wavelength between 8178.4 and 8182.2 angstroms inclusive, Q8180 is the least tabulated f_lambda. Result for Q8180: 10.14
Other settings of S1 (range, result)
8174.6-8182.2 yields 10.1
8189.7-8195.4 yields 9.38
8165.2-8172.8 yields 9.72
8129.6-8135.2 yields 9.81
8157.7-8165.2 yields 9.47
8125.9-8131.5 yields 9.88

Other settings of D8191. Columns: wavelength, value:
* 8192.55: 9.356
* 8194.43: 9.385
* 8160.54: 9.438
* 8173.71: 9.916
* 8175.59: 10.04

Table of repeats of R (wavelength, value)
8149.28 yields 9.704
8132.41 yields 9.809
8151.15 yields 9.59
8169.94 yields 9.75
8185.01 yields 9.84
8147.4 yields 9.784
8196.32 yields 9.415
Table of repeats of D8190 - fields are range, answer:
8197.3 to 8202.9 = 9.4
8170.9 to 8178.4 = 9.97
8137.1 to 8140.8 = 9.83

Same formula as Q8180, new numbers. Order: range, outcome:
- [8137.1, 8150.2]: 9.704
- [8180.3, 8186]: 9.84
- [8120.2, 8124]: 9.845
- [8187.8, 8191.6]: 9.375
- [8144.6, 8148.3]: 9.784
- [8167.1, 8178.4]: 9.702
